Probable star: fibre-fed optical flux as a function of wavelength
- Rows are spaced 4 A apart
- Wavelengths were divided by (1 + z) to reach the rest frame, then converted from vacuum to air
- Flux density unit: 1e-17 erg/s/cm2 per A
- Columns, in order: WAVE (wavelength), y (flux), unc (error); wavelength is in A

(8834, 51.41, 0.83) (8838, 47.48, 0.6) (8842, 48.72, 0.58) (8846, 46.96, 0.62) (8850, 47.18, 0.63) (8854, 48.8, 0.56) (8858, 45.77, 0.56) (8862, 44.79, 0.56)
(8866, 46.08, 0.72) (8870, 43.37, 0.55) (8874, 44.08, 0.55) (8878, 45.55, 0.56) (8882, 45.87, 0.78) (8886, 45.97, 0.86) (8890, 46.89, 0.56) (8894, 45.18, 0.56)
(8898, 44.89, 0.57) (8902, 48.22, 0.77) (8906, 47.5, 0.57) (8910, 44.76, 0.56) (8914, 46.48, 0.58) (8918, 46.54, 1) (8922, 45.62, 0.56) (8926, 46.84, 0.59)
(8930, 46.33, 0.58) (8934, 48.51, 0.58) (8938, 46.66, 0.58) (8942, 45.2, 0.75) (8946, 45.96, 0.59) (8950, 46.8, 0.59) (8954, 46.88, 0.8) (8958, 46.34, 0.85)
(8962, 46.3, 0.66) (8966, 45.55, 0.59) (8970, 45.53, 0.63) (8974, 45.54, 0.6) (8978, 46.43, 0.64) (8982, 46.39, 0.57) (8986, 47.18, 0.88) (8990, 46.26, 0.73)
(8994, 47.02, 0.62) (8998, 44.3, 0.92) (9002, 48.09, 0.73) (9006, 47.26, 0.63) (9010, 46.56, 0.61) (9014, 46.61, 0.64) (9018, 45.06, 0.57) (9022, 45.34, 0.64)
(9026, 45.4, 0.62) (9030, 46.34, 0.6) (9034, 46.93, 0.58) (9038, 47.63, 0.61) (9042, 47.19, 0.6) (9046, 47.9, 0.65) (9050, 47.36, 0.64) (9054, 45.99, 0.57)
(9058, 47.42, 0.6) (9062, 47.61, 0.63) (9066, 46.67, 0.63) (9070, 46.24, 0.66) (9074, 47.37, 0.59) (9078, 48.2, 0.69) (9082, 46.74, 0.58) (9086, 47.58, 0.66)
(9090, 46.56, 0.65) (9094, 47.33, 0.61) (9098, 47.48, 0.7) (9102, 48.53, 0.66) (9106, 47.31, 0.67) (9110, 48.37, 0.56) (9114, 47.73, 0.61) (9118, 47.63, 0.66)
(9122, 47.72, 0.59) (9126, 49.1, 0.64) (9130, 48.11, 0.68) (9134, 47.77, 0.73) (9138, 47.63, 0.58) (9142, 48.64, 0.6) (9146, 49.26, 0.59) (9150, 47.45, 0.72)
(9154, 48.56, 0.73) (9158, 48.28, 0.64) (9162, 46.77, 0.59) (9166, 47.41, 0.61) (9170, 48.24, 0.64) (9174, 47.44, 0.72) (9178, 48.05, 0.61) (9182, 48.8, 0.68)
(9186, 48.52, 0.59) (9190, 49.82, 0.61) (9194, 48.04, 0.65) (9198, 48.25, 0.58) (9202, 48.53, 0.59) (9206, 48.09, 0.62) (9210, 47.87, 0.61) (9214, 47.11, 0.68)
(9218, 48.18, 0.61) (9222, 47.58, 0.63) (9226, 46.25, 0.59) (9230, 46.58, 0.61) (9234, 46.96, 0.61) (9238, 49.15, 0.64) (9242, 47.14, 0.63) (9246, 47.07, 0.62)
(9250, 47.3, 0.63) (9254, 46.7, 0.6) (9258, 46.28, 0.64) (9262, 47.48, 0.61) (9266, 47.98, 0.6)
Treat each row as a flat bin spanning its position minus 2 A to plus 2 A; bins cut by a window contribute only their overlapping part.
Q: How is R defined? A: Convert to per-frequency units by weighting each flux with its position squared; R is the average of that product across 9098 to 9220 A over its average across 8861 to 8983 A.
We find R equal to 1.10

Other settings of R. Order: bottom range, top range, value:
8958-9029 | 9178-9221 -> 1.09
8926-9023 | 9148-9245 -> 1.08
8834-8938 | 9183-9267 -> 1.11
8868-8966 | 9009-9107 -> 1.05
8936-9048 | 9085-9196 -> 1.07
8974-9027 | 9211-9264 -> 1.07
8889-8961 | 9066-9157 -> 1.07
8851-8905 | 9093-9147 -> 1.11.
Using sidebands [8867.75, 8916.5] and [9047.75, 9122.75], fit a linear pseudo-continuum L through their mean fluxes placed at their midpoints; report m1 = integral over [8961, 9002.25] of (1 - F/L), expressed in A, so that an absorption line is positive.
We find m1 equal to 0.3 A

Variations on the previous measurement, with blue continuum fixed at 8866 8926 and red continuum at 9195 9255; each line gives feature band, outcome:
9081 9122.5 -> -0.6 A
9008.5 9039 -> 0.2 A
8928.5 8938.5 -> -0.3 A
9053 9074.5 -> -0.1 A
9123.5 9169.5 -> -0.9 A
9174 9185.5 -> -0.2 A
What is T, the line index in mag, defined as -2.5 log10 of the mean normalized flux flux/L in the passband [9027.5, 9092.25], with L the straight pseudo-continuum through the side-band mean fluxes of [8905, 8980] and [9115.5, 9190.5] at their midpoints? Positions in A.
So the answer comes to 0.005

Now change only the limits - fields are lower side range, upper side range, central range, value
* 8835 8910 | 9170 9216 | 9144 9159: -0.01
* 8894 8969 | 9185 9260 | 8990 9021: 0.01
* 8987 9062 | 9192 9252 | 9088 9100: 0.00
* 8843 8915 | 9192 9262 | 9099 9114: -0.02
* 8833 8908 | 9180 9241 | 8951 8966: 0.01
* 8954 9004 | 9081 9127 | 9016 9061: 0.01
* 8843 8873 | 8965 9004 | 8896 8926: 0.00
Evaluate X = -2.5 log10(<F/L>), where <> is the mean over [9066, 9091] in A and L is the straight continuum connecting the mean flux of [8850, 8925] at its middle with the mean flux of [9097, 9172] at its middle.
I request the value 0.01 mag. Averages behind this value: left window 46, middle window 47.1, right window 48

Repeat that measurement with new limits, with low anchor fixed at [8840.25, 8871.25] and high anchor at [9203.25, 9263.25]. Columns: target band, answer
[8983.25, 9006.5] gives 0.00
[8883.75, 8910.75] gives 0.01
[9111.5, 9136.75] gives -0.02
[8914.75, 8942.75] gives 0.00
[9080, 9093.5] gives 0.00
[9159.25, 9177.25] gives -0.01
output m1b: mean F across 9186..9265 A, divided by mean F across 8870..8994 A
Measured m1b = 1.0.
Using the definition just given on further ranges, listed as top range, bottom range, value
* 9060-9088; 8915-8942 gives 1.01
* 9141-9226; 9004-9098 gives 1.03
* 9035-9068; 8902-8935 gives 1.01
